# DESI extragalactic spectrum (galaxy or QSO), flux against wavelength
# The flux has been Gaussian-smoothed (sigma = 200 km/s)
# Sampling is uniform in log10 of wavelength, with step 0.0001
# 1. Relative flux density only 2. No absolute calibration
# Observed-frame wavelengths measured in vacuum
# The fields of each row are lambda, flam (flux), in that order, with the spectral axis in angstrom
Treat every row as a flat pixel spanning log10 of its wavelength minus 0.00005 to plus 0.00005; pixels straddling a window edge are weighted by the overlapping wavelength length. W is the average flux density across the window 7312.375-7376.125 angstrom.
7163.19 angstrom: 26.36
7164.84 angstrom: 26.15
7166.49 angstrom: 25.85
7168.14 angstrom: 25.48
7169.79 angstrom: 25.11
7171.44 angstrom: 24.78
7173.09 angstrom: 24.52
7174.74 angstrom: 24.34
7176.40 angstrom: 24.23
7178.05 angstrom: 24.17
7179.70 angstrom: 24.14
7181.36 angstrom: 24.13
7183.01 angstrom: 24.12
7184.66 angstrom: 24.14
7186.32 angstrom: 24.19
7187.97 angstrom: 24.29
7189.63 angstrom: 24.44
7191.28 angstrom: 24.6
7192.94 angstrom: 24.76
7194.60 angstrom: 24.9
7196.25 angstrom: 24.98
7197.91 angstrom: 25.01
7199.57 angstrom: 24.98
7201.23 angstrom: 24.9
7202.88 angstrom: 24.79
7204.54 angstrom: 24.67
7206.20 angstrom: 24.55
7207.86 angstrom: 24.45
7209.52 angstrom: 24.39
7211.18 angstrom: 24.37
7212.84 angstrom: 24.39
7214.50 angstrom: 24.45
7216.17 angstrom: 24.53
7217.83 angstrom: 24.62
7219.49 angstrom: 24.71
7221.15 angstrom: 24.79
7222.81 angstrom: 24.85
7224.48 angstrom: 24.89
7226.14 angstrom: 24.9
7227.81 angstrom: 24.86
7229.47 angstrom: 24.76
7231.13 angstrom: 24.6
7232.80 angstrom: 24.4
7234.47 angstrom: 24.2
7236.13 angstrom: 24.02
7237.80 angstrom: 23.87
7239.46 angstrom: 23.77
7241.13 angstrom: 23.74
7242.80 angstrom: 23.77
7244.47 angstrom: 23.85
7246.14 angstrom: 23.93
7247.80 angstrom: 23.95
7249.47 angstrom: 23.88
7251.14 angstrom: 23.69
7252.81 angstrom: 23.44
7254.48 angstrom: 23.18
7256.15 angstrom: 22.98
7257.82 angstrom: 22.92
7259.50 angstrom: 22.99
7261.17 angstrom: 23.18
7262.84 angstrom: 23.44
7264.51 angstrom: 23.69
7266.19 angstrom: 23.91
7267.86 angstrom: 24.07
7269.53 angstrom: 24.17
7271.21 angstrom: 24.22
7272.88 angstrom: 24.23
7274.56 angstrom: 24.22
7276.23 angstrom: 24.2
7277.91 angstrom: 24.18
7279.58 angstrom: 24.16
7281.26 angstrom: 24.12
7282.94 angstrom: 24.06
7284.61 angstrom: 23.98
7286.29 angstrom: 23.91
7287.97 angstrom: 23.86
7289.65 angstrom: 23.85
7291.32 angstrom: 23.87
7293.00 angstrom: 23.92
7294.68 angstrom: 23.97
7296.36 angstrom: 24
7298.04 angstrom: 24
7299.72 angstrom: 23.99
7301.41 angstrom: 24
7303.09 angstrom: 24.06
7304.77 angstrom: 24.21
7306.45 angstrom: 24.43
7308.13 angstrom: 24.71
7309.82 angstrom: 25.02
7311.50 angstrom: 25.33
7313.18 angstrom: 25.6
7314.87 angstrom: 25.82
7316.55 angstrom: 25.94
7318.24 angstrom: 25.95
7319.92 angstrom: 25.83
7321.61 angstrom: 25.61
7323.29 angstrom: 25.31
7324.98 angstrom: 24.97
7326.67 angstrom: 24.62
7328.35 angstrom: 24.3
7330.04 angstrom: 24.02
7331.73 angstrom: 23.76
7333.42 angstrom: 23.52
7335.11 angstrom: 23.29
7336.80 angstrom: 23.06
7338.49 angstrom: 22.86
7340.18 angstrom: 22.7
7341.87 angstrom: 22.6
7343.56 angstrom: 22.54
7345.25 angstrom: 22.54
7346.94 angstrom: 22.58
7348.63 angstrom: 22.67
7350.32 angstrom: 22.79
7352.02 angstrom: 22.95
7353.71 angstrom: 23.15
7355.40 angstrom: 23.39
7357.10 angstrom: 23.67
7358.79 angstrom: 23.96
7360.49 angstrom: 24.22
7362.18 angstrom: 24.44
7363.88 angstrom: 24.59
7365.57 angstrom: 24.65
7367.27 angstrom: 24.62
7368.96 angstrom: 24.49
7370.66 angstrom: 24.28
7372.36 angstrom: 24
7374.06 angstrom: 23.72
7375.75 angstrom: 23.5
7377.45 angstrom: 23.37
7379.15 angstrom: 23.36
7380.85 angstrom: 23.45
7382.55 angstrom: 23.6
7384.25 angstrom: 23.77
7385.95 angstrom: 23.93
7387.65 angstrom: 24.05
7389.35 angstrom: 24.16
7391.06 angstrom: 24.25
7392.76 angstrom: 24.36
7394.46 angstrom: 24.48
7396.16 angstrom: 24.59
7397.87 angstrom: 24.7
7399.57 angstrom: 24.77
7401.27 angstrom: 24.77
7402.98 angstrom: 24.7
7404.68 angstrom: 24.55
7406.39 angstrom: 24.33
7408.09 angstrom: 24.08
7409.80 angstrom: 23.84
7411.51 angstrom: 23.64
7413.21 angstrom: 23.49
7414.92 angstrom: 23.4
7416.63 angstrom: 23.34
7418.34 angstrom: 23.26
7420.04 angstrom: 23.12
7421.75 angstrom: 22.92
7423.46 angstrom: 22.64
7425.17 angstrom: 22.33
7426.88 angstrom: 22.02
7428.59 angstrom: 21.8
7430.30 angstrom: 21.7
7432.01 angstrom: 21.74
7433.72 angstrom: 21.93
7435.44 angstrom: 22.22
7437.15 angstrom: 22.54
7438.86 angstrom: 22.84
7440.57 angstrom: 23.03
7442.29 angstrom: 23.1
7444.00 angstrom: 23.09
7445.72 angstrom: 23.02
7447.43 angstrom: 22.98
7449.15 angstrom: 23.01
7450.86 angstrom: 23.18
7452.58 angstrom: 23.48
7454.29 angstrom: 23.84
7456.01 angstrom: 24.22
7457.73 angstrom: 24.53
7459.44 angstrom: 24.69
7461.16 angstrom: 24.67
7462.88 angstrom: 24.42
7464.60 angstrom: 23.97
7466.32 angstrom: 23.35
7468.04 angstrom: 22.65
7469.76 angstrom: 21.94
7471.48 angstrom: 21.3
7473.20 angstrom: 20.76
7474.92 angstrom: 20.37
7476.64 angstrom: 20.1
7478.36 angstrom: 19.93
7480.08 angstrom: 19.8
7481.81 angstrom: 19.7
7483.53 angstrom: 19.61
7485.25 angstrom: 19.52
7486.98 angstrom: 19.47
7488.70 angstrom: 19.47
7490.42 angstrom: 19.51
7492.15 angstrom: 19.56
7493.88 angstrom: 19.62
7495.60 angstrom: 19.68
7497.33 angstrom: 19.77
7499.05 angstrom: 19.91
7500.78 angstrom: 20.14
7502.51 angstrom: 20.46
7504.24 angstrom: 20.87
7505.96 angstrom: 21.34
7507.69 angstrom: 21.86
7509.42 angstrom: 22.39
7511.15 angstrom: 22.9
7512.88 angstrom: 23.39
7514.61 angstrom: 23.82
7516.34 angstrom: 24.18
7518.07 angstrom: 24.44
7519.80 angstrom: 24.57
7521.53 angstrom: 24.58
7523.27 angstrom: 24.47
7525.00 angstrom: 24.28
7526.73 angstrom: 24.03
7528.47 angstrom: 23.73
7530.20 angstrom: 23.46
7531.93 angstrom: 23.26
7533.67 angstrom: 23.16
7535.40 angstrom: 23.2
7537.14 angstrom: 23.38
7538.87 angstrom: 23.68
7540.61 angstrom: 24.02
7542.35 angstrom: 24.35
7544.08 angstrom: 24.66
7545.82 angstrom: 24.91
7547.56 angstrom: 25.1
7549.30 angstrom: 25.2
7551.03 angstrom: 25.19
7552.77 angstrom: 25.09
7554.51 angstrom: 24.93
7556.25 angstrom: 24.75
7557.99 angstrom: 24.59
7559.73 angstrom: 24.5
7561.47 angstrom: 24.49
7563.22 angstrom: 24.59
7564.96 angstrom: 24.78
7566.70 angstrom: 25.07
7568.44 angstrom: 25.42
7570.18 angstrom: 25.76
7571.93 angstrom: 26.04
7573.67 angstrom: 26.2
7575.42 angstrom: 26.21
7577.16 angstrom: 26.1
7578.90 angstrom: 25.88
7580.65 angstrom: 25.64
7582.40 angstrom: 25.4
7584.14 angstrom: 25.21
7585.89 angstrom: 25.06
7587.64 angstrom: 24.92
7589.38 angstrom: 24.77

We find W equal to 24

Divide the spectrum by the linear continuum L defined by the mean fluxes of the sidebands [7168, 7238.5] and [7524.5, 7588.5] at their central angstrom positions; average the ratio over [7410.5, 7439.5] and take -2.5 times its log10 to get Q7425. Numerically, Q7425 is 0.094 mag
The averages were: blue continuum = 24.6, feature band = 22.6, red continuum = 24.8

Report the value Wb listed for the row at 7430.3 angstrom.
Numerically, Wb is 21.7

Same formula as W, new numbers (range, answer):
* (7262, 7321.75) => 24.4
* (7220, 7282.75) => 24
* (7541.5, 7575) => 25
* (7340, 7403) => 23.8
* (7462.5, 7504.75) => 20.6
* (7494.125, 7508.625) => 20.5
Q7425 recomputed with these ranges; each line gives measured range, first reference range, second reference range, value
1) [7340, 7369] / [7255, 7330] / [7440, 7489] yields 0.00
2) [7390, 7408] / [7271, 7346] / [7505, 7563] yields -0.02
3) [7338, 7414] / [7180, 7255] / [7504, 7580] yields 0.02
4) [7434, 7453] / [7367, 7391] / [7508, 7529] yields 0.04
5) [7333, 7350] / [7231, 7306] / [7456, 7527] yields 0.02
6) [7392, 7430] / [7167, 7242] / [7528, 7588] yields 0.05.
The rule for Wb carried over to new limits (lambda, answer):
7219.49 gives 24.71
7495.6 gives 19.68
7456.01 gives 24.22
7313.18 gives 25.6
